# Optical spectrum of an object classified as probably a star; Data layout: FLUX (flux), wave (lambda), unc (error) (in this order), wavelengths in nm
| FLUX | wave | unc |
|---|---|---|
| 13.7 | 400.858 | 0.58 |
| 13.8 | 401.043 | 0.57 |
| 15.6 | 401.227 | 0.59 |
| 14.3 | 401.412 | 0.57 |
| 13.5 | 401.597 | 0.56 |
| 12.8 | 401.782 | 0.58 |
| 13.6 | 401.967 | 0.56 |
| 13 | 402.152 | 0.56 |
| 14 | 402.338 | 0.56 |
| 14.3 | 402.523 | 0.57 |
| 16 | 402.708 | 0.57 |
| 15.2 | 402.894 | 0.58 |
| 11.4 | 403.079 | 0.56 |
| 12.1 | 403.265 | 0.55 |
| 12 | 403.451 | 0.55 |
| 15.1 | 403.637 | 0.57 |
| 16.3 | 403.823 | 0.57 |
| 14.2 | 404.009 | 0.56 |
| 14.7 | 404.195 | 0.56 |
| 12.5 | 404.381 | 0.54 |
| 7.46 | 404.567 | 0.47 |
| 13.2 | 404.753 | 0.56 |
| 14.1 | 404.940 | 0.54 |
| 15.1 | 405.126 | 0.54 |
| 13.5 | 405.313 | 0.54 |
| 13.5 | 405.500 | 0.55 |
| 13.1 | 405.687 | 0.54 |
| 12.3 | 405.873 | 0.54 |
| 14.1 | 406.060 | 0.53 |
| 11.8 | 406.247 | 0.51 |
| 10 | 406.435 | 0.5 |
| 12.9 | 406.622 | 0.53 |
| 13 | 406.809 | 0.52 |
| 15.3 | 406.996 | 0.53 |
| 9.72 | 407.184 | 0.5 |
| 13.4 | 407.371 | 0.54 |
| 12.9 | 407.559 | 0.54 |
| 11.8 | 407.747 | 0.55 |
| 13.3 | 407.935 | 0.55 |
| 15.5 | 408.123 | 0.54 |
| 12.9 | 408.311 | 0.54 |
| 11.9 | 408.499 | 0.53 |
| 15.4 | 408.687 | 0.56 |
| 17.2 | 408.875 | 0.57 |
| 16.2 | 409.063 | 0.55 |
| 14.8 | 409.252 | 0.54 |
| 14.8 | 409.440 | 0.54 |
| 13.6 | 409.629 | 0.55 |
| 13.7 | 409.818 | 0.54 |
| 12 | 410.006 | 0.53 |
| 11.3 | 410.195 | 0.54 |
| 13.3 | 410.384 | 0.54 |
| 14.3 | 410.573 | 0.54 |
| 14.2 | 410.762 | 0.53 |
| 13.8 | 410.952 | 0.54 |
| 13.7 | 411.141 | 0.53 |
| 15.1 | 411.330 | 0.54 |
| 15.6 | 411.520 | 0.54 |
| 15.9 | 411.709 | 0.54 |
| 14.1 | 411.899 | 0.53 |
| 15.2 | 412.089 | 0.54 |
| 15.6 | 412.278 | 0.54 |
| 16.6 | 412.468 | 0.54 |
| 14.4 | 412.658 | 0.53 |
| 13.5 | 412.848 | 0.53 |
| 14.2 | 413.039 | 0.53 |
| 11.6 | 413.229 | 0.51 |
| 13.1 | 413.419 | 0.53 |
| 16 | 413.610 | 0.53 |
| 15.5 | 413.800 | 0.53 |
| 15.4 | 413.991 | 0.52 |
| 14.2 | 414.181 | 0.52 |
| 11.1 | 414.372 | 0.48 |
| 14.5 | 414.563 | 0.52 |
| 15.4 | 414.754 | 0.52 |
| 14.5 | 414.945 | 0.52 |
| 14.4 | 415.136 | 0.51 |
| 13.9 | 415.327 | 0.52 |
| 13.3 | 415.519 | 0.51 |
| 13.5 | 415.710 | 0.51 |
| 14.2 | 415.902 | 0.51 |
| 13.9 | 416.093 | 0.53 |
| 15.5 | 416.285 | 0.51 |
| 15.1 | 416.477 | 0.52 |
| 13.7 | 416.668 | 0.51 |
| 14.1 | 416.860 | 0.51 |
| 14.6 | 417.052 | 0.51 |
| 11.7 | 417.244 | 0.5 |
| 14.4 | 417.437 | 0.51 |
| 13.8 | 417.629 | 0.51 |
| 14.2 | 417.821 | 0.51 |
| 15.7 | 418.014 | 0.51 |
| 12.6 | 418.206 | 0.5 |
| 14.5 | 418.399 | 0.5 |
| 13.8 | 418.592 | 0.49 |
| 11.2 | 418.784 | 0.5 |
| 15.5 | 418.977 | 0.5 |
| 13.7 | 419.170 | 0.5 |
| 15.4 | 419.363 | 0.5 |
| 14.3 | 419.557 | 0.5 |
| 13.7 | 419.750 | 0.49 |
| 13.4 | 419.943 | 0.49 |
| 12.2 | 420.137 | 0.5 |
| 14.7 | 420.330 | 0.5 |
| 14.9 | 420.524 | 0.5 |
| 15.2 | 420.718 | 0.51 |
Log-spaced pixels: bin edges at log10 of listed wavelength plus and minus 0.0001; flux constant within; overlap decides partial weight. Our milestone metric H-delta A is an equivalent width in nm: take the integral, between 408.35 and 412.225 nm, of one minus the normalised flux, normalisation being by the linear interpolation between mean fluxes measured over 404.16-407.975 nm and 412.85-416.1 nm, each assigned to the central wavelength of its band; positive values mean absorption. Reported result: -0.27 nm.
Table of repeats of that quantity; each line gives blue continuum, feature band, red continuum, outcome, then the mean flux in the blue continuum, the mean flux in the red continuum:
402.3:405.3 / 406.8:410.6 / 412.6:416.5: 0.06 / 13.6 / 14.1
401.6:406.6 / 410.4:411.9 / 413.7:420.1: -0.09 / 13.3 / 14.1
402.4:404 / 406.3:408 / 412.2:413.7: 0.21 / 14.1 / 14.3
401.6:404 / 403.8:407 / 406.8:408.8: 0.11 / 13.8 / 13.2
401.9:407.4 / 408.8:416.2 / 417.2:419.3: -0.40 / 13.2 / 13.8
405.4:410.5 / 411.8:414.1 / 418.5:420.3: -0.19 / 13.3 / 13.7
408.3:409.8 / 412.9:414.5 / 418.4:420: 0.05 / 14.6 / 13.9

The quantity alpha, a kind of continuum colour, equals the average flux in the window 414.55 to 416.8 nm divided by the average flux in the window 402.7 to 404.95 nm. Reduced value 1.08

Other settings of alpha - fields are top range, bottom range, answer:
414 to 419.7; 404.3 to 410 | 1.06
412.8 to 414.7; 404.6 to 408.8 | 1.07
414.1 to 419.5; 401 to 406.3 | 1.03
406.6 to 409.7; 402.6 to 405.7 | 1.02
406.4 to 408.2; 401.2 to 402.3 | 0.94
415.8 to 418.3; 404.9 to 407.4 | 1.09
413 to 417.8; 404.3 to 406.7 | 1.12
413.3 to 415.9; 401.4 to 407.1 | 1.06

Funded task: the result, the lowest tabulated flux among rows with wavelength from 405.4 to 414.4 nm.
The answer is 9.72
